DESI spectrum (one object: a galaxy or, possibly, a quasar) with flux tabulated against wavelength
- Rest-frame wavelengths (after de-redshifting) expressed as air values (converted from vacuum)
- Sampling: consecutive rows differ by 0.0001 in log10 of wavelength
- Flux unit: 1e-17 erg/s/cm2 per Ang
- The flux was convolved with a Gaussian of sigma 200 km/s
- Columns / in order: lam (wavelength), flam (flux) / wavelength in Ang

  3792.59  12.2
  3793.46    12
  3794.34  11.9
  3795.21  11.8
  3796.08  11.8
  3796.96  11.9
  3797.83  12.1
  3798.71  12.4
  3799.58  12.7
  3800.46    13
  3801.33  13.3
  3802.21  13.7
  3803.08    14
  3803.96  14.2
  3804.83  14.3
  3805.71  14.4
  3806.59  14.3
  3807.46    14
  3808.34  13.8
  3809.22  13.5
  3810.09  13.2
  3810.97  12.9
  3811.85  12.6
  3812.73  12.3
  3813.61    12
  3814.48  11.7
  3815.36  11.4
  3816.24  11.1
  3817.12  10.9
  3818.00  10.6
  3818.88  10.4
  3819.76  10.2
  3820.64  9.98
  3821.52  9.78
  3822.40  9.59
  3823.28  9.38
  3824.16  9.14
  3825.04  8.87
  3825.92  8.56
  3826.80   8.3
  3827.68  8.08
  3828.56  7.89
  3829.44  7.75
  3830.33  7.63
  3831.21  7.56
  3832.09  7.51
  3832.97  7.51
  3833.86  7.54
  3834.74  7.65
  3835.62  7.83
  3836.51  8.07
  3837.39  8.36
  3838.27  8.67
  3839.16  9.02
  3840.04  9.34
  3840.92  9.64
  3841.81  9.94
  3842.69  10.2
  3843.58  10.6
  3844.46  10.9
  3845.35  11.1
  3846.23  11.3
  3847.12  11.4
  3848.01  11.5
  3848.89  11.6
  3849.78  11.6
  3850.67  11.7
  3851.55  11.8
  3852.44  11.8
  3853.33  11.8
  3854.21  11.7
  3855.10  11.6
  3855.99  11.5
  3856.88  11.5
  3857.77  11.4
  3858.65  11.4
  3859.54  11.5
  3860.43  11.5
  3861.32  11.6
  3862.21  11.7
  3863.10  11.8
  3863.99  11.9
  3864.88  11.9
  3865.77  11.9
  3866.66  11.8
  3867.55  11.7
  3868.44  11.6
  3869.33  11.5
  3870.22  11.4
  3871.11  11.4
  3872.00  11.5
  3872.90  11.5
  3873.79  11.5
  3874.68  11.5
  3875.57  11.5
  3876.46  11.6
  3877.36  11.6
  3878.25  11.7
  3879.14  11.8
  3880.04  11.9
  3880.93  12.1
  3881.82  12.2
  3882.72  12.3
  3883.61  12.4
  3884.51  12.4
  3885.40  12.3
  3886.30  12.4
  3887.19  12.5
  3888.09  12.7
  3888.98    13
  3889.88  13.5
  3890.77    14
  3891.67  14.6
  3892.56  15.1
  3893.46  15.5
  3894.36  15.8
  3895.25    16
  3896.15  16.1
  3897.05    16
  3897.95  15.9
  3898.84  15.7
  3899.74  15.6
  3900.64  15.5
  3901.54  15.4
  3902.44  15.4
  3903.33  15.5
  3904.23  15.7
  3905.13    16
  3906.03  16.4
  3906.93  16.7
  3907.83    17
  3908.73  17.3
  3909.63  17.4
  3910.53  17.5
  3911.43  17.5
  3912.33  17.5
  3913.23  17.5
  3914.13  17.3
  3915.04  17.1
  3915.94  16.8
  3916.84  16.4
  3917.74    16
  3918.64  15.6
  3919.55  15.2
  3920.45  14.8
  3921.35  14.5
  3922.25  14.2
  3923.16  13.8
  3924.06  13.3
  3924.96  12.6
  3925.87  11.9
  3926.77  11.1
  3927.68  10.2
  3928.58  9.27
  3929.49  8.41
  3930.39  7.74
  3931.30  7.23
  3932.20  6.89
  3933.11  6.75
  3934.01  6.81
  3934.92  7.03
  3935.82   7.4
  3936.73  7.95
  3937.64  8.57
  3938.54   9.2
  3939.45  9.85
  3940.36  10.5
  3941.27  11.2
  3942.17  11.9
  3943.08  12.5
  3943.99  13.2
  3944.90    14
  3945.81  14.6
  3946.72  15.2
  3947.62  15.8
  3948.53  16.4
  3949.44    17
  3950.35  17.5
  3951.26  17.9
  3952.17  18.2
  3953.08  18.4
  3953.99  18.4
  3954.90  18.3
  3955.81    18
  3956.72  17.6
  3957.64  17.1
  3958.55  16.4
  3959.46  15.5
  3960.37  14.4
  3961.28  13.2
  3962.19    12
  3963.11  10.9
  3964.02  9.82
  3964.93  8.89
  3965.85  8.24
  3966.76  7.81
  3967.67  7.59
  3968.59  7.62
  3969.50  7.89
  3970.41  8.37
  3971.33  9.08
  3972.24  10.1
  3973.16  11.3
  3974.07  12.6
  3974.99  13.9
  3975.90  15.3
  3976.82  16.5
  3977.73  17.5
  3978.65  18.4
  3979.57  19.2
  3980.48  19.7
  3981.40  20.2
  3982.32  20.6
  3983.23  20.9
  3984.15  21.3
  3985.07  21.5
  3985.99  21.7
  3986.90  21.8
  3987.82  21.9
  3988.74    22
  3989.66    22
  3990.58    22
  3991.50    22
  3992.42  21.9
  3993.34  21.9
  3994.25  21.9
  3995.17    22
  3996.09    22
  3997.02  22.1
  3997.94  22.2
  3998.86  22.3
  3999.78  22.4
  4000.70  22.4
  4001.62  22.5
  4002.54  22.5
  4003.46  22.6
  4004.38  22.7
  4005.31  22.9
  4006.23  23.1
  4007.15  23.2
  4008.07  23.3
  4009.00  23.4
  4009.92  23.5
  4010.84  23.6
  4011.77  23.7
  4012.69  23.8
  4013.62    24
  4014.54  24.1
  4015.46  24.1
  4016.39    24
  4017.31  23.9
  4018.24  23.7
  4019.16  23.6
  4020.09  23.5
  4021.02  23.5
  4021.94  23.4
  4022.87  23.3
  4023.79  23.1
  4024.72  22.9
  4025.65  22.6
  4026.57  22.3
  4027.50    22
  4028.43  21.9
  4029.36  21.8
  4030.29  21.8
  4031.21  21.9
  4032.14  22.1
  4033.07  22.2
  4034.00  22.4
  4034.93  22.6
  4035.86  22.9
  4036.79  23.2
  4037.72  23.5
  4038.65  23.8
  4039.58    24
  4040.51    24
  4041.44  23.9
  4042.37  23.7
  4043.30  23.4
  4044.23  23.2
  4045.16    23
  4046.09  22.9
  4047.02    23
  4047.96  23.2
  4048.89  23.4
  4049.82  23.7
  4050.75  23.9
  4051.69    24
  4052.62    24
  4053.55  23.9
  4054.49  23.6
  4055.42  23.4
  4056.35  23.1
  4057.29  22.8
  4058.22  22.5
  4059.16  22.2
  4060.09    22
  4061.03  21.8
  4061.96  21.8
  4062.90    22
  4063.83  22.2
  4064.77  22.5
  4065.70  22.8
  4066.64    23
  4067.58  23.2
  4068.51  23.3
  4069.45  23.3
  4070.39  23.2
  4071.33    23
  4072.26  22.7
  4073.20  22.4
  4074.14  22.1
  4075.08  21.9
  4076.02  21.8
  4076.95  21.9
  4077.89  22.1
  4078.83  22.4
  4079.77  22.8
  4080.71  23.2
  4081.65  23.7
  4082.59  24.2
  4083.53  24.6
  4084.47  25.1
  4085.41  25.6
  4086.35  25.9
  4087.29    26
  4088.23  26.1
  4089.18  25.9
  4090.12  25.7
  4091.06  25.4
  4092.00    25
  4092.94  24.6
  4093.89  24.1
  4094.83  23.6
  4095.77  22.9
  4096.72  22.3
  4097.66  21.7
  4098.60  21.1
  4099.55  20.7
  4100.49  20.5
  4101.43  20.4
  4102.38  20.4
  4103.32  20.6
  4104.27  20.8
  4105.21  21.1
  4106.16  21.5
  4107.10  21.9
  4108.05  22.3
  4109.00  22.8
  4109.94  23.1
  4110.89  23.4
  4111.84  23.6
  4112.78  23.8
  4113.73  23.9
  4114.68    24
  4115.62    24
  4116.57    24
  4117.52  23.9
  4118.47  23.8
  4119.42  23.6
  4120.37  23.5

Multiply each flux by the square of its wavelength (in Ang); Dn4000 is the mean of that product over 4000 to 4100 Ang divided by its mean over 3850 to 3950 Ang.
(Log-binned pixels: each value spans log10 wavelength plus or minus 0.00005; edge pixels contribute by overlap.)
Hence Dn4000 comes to 1.9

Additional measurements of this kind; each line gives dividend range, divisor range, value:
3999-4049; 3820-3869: 2.49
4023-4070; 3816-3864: 2.53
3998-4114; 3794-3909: 2.13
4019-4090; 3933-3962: 1.78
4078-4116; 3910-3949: 2.02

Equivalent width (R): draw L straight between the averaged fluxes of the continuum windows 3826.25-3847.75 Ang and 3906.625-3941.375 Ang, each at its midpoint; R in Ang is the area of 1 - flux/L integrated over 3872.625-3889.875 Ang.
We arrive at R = -2.0 Ang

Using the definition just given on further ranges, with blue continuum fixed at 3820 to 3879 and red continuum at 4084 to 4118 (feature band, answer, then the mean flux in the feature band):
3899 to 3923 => -4.7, 16.2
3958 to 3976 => 5.9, 11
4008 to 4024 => -4.0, 23.7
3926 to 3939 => 5.6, 8.28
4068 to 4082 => -0.5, 22.7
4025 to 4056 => -4.4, 23.1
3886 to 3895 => -1.1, 14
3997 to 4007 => -2.4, 22.6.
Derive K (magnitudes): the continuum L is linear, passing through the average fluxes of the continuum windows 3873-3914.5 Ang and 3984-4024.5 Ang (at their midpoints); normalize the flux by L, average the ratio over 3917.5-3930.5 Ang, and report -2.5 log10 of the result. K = 0.302 mag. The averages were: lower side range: 14.5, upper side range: 22.8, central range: 12.6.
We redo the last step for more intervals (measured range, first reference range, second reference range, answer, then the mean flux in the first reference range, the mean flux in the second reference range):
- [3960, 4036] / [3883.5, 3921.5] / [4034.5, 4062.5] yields 0.05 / 15.5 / 23.2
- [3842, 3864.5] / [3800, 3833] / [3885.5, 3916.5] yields 0.14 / 11.1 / 15.7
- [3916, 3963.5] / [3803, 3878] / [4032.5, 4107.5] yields 0.23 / 10.9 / 23.1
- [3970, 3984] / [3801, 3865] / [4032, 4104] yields 0.17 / 10.8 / 23.1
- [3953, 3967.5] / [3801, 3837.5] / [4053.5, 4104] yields 0.24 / 10.6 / 23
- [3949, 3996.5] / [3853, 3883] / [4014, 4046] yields 0.16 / 11.7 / 23.1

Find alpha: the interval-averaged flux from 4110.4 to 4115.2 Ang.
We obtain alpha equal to 23.8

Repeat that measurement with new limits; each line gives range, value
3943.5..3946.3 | 13.9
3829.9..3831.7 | 7.61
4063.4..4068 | 22.7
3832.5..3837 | 7.72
